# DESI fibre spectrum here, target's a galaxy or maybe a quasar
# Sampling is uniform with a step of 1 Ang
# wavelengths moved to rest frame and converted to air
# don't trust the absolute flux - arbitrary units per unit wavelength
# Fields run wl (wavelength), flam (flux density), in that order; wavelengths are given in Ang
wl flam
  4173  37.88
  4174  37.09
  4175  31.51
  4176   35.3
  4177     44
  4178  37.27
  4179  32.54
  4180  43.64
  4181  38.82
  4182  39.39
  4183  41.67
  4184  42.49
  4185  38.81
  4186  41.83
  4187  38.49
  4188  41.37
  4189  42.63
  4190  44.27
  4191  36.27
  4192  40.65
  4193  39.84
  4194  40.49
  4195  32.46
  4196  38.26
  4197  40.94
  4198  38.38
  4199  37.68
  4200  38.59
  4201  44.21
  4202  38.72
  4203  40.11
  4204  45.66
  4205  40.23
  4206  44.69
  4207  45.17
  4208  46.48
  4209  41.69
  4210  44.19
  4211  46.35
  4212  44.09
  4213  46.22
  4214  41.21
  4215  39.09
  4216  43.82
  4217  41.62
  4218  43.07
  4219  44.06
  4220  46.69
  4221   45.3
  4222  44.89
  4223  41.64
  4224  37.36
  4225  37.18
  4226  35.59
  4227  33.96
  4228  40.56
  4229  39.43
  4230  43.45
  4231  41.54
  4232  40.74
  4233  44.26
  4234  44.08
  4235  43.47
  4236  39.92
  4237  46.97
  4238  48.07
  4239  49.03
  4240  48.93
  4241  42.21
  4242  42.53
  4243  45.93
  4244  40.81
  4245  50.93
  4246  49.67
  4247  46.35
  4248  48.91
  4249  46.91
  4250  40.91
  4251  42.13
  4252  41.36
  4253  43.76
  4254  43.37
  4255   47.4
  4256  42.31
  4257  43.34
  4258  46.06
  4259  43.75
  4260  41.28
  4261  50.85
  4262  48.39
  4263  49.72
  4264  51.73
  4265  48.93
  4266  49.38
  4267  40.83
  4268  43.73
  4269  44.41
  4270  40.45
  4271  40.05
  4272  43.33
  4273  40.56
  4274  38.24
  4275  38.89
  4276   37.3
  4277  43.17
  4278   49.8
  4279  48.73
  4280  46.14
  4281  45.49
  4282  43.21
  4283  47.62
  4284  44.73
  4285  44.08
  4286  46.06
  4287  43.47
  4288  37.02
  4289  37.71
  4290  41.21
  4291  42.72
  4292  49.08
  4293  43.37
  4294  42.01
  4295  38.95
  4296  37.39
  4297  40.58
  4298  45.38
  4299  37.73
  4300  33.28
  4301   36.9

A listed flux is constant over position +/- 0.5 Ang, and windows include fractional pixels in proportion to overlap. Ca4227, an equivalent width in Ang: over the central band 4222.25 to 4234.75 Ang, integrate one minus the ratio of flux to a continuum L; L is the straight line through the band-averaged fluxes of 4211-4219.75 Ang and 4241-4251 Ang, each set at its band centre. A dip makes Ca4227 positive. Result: 1.15 Ang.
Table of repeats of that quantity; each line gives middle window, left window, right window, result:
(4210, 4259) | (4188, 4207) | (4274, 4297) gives -2.4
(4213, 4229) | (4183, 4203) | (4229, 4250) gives 0.6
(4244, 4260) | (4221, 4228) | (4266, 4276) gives -1.8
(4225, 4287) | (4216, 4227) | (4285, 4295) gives -3.2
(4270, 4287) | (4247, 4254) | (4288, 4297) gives -0.5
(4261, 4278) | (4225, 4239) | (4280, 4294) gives -0.4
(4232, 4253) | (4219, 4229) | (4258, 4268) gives -0.7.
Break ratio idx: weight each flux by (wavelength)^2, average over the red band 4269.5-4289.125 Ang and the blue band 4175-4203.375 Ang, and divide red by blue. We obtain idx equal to 1.13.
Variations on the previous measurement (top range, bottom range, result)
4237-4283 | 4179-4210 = 1.14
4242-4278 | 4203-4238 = 1.07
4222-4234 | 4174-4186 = 1.06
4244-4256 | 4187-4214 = 1.12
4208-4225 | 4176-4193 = 1.09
